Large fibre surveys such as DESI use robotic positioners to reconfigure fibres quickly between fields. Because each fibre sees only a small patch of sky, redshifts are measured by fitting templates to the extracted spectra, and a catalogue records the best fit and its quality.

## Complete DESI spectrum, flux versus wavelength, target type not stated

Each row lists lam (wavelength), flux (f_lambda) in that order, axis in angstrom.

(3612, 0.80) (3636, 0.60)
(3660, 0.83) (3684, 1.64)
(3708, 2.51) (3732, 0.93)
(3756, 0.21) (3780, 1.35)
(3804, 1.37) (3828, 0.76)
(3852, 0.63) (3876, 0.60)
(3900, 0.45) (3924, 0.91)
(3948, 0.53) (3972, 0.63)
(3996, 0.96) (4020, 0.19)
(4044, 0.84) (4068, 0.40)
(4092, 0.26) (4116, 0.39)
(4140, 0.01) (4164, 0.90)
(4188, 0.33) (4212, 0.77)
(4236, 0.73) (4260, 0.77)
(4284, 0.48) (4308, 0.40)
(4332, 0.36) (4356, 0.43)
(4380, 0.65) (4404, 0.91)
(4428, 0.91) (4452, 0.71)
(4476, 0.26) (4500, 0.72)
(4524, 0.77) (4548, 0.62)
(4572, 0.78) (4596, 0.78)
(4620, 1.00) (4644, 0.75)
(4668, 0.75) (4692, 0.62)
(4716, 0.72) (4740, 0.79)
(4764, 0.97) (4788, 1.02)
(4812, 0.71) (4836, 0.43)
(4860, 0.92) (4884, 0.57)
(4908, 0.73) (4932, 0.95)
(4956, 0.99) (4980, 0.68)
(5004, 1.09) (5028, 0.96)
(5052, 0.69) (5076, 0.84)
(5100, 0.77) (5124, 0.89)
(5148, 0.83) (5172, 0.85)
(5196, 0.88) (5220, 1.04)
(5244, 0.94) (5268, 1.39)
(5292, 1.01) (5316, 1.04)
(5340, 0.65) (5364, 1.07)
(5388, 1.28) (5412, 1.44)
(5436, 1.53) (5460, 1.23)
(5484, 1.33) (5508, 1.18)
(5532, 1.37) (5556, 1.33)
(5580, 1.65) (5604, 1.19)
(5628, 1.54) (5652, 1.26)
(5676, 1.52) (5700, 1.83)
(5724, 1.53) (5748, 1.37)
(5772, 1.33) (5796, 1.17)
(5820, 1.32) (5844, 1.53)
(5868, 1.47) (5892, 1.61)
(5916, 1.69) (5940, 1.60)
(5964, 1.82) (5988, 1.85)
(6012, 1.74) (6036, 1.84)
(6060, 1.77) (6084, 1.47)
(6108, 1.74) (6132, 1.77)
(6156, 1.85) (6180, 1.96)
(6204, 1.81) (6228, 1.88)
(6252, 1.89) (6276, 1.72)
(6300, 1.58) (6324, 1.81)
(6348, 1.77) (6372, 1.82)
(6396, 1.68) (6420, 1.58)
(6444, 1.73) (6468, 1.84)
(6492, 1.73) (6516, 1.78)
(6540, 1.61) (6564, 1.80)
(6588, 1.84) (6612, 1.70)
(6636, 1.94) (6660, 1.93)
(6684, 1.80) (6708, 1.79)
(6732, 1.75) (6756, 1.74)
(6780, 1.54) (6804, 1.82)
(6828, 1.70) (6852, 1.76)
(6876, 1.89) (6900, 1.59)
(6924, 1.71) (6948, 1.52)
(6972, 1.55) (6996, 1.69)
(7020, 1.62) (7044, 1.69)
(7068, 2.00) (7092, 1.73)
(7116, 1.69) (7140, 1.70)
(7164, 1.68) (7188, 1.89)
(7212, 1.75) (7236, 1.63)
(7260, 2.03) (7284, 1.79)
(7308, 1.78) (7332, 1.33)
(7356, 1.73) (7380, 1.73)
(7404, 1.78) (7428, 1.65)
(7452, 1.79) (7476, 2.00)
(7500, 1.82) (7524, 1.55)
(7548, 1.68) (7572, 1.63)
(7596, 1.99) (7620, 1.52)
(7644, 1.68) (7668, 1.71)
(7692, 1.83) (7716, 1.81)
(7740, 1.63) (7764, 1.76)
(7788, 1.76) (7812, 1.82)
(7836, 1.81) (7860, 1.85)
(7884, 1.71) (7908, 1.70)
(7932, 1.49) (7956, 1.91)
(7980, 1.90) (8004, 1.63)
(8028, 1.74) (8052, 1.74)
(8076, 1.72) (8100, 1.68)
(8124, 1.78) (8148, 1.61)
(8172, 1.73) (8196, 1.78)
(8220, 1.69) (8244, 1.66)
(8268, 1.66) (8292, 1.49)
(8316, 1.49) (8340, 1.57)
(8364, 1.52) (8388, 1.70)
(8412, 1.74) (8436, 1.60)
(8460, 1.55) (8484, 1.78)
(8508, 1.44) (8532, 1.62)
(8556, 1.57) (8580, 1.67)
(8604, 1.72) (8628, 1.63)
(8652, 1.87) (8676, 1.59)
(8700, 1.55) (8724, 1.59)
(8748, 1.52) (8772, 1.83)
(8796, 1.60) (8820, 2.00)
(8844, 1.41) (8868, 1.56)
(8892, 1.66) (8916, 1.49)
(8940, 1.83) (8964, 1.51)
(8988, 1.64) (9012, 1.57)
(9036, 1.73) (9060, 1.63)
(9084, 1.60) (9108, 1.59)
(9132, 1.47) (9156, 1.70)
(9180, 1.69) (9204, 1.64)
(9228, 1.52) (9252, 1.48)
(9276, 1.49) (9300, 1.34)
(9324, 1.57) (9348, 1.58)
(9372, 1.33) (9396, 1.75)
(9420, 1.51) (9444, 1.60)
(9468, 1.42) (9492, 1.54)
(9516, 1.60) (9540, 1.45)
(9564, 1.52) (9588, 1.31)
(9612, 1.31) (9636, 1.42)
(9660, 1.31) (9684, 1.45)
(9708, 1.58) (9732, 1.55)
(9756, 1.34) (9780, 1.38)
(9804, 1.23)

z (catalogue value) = 0.34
